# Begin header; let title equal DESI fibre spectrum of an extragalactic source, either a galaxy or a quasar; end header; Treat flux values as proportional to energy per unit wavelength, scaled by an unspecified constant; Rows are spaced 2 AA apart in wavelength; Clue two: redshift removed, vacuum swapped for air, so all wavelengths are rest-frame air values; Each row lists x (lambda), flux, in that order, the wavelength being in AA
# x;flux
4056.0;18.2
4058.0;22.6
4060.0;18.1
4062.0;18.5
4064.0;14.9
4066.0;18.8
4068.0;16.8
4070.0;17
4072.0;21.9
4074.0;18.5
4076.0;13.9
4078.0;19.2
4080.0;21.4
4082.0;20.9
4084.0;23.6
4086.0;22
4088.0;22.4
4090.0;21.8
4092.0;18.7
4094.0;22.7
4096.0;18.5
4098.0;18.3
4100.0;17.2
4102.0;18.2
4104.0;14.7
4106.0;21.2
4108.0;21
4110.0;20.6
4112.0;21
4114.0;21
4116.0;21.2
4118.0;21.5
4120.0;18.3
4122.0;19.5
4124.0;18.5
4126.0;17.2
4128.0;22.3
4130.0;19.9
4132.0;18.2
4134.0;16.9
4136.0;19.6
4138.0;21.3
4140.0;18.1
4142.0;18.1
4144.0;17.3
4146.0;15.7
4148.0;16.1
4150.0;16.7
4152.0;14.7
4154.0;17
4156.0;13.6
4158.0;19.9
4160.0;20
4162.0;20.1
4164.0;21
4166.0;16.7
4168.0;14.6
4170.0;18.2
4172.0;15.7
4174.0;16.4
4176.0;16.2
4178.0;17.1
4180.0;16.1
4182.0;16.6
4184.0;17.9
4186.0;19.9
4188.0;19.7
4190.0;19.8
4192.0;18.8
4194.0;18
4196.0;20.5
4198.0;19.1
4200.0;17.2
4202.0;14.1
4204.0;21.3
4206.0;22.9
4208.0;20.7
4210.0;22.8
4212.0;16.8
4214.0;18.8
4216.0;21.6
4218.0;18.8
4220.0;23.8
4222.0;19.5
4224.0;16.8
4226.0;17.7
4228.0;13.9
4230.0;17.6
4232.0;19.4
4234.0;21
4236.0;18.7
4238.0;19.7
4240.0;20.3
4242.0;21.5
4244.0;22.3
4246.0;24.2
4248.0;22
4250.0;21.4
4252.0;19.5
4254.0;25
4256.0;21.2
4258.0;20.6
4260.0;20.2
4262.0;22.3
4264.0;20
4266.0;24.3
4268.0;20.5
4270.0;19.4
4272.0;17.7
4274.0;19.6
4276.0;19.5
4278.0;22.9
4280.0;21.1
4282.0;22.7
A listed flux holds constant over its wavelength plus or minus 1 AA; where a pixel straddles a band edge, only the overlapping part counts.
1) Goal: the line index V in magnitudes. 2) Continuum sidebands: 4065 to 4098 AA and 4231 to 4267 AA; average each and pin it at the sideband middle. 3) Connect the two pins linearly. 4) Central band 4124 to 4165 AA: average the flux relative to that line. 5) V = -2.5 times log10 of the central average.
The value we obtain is 0.12 mag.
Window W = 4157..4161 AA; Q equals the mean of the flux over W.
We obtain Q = 19.9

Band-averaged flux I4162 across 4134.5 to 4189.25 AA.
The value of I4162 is 17.6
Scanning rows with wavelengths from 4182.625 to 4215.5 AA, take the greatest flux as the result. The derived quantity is 22.9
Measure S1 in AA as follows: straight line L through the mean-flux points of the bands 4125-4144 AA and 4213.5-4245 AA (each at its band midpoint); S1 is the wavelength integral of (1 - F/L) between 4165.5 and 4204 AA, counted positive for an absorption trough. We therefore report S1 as 3.3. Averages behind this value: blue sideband 19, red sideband 19.5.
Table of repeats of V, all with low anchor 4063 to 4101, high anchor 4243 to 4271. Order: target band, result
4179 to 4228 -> 0.105 mag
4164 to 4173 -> 0.215 mag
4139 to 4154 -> 0.208 mag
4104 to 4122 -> -0.029 mag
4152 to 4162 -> 0.159 mag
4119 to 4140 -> 0.049 mag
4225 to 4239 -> 0.167 mag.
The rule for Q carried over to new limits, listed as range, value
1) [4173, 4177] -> 16.3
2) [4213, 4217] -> 20.2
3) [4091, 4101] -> 19.1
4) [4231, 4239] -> 19.7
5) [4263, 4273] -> 20.4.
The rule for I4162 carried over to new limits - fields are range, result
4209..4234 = 19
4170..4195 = 17.7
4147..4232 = 18.2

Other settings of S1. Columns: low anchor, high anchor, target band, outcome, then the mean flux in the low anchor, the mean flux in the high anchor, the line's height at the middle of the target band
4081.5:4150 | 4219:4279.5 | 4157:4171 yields 0.82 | 19.5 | 20.4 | 19.8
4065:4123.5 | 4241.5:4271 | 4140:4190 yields 7.73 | 19.7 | 21.6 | 20.5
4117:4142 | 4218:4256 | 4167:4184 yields 2.77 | 19.2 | 20.2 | 19.7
